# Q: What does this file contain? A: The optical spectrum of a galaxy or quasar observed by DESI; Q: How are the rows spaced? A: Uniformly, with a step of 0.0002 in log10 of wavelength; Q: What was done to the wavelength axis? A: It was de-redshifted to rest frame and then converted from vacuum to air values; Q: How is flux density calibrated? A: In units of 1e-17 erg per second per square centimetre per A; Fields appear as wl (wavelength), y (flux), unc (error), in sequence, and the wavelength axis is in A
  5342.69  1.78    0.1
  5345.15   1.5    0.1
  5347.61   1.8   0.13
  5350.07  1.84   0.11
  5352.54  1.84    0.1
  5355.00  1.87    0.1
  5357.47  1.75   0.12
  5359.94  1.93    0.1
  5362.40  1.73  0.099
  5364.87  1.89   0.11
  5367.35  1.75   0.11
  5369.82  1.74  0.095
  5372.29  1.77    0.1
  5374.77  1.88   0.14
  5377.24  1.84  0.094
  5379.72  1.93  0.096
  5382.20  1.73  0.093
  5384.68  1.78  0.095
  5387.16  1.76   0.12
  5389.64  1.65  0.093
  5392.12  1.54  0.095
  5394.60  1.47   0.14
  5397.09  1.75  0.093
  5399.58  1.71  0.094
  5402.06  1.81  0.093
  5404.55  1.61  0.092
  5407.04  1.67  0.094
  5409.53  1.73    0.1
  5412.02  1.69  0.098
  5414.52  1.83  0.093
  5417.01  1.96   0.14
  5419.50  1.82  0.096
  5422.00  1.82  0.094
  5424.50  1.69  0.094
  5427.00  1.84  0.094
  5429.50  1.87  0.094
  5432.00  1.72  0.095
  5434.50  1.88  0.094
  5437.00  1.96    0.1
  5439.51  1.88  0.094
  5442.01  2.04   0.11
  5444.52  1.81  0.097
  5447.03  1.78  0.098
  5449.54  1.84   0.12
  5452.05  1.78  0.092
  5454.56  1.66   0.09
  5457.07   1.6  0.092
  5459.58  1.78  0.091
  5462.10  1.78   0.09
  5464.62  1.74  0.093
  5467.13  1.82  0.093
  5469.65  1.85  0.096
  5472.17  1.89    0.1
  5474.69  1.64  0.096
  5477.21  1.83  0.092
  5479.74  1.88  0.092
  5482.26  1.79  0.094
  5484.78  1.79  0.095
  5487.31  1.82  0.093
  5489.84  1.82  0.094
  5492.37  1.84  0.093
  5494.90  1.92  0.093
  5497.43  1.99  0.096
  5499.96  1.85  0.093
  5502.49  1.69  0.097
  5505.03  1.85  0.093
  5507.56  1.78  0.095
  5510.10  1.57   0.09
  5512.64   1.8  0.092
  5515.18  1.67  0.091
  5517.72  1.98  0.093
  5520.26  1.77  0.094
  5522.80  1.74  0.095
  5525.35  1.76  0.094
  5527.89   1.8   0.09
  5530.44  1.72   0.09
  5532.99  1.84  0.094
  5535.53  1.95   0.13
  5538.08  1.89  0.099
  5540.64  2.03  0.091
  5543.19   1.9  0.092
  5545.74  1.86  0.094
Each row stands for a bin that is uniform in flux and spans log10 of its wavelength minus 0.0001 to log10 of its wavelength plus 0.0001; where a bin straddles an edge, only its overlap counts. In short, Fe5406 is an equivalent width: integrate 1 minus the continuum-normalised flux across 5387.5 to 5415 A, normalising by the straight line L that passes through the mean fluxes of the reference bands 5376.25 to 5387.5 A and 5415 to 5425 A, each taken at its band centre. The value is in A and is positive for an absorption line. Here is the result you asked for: 2.2 A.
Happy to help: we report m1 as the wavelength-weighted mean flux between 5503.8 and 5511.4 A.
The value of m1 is 1.73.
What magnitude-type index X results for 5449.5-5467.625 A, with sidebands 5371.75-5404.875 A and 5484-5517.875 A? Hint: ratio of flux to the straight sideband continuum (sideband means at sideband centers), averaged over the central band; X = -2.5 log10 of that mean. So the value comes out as 0.02 mag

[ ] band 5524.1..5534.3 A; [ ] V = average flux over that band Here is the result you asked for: 1.78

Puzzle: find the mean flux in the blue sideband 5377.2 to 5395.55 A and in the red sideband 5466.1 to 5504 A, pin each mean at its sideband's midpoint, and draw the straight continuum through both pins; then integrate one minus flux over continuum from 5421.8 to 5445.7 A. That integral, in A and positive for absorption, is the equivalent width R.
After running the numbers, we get -1.2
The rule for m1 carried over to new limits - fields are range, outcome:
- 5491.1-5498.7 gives 1.92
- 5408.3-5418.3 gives 1.8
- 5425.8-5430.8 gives 1.85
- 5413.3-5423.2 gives 1.86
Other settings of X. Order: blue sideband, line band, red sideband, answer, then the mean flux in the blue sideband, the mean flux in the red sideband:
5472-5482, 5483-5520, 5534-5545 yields 0.025 mag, 1.8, 1.94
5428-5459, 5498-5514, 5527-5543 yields 0.054 mag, 1.82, 1.87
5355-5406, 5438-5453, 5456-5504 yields -0.041 mag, 1.75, 1.81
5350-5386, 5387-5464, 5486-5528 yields 0.028 mag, 1.82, 1.8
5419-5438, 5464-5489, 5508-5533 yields -0.010 mag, 1.82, 1.76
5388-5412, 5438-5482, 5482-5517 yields -0.033 mag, 1.66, 1.8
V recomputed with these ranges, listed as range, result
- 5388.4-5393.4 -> 1.6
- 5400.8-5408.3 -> 1.7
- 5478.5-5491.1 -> 1.82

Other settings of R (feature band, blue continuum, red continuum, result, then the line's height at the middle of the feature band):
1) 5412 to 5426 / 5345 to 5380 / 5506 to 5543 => -0.01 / 1.81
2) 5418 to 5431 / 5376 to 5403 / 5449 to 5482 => -0.46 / 1.75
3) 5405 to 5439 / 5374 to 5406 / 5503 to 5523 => -1.31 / 1.74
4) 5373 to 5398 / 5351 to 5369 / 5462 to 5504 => 1.20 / 1.82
